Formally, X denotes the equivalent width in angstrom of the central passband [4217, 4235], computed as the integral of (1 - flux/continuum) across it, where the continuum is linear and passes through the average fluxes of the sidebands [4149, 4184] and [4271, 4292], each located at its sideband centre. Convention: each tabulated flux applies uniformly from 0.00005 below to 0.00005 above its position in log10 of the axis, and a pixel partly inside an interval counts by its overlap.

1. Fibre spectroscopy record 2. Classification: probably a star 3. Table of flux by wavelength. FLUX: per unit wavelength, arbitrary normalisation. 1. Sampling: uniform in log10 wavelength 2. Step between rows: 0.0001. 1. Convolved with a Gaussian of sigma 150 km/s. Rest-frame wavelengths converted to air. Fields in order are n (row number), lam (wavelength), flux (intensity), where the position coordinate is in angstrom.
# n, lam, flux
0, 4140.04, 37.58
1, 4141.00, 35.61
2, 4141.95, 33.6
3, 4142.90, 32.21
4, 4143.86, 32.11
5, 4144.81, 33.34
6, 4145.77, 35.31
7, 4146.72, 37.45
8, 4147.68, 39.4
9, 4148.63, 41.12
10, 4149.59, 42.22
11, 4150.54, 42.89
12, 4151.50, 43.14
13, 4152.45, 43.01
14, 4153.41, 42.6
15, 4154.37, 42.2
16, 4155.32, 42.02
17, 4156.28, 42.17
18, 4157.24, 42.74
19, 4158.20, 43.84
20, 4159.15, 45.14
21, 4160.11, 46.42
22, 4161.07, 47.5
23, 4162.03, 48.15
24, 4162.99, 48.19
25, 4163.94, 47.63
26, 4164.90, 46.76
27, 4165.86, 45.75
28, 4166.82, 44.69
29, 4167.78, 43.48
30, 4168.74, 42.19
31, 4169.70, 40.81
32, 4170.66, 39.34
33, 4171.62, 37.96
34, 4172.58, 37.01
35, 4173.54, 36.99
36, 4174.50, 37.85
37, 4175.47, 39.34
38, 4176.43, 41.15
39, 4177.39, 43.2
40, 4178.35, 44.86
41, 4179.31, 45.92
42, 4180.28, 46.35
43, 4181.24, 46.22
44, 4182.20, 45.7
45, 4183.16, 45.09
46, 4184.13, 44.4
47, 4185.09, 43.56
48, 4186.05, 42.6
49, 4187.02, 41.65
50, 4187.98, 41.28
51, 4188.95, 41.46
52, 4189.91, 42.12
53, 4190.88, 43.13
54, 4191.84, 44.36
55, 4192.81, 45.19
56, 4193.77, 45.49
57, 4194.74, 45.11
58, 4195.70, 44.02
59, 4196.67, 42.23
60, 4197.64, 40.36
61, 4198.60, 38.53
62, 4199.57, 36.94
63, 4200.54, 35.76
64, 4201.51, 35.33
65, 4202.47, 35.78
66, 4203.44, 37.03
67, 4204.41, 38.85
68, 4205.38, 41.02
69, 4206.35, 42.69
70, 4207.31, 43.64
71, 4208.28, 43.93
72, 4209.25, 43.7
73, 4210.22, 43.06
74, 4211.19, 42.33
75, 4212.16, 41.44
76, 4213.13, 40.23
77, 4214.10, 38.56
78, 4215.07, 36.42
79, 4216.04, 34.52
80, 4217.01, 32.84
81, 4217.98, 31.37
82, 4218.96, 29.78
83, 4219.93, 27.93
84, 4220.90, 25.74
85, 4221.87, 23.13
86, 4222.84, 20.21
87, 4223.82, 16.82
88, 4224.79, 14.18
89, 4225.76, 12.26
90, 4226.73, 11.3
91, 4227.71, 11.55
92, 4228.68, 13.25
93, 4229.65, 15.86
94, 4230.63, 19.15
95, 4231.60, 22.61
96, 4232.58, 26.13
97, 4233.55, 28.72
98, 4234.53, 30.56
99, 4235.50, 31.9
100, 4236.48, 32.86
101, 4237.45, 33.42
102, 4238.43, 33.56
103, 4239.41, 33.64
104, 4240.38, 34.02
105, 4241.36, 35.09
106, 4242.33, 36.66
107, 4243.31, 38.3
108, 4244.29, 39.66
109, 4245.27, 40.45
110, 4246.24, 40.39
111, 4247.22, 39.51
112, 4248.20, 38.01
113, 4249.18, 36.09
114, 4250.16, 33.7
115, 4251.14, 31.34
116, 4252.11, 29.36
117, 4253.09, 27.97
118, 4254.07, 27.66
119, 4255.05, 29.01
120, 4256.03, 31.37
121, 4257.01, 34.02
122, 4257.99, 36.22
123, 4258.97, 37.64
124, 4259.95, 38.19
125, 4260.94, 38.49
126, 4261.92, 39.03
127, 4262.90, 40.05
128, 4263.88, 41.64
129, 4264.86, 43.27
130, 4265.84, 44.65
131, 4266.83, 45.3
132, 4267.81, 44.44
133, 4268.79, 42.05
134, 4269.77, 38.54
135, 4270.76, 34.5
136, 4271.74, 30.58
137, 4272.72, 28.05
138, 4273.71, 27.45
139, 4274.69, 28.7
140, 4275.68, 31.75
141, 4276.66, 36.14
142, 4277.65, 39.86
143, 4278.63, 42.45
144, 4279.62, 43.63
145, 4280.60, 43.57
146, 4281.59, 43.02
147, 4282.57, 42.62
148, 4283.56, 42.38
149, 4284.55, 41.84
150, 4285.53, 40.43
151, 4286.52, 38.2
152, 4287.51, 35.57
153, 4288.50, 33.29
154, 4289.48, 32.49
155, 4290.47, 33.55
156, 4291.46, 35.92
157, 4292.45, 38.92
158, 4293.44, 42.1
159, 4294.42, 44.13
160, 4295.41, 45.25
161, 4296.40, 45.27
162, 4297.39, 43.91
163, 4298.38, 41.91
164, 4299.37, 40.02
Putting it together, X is 8.3 angstrom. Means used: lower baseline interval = 43.3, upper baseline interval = 36.7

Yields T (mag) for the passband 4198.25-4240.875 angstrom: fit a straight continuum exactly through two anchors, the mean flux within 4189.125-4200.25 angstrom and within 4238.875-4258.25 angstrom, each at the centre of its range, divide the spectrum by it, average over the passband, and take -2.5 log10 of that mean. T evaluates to 0.252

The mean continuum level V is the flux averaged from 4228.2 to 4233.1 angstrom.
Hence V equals 19.5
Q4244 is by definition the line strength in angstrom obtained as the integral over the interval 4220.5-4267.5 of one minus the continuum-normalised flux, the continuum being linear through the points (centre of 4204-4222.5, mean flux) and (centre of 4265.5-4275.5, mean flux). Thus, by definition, 7.0 angstrom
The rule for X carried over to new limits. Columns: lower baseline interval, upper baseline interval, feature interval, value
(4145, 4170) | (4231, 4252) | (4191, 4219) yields -1.36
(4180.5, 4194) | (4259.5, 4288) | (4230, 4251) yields 3.76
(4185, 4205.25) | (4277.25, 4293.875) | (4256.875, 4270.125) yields -0.23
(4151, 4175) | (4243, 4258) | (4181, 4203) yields -0.93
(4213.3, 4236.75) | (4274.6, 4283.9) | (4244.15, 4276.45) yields -1.61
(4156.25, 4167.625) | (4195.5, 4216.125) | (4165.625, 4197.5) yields 0.30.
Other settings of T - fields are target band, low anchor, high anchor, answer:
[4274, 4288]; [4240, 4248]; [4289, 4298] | 0.01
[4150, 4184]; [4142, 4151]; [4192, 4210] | -0.13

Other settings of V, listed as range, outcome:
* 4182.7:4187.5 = 43.4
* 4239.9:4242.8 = 35.3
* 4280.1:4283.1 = 43.1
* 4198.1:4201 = 37.1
